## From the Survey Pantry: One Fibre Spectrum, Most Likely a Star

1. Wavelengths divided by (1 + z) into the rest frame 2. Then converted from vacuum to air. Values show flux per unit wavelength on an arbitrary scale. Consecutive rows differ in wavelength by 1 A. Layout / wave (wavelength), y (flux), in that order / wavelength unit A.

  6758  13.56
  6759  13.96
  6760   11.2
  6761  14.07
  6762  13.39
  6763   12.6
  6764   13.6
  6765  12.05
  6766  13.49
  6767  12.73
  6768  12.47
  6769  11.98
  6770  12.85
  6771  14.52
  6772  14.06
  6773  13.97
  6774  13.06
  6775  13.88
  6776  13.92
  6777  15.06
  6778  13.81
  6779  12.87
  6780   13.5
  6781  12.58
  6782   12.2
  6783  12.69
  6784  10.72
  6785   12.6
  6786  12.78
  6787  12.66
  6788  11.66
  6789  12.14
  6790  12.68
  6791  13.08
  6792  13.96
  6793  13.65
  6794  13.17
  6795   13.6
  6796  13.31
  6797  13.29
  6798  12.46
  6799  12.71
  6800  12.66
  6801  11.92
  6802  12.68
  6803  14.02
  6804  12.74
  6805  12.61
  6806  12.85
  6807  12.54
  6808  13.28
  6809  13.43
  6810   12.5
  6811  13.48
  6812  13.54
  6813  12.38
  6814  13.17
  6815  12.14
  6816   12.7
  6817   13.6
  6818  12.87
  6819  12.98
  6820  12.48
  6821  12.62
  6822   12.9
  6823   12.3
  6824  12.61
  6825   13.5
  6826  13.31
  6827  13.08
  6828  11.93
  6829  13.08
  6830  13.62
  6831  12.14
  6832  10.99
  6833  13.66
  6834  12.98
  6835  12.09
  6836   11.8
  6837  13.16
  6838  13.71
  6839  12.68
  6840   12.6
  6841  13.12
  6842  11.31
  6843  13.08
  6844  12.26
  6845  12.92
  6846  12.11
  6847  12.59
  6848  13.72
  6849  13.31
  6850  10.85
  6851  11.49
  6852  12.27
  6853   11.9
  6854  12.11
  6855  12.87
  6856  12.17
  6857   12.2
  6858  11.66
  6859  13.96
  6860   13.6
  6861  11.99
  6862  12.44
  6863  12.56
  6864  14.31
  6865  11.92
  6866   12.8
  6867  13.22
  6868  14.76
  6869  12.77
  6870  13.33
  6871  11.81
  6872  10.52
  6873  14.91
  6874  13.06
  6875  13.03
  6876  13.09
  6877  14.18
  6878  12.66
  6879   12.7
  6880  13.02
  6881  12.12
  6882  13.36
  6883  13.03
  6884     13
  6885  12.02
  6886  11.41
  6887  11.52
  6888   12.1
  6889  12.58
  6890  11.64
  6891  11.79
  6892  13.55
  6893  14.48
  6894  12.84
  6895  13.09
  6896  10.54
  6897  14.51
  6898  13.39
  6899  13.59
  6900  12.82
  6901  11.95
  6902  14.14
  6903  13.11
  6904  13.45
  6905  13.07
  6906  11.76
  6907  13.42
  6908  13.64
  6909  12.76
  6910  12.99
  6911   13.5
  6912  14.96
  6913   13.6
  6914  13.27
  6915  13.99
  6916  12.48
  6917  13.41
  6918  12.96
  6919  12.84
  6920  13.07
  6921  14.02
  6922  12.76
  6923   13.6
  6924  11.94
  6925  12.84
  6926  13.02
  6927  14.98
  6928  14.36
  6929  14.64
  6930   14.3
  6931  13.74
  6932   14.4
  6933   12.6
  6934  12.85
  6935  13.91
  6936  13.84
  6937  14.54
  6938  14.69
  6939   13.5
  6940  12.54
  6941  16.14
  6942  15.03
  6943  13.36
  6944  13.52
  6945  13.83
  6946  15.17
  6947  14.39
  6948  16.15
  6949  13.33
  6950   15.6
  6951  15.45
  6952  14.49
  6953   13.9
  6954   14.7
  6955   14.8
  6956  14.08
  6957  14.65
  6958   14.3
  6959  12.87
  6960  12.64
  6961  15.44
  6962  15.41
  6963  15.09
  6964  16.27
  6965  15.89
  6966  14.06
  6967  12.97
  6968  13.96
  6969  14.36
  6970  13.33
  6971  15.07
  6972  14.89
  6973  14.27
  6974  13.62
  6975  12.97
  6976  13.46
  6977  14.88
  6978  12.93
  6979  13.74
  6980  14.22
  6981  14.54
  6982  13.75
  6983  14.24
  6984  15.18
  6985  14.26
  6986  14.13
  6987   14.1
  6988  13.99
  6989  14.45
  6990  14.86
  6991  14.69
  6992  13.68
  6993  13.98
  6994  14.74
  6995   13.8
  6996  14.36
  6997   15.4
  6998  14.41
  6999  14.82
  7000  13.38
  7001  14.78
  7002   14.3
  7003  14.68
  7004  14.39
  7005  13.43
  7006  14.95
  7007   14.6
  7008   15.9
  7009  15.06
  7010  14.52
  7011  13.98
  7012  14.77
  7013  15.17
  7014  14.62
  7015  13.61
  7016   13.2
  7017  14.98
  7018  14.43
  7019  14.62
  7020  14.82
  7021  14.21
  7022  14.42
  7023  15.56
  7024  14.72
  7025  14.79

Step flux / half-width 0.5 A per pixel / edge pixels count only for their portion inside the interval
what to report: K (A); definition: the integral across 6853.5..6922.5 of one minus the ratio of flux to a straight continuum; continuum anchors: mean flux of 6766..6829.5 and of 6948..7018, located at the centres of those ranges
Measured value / 3.66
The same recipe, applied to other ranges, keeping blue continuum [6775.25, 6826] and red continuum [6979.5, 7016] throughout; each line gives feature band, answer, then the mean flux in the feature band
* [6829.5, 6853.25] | 1.3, 12.5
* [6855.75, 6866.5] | 0.5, 12.7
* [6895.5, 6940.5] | 1.4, 13.4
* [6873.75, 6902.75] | 1.7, 12.8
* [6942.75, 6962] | -0.4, 14.4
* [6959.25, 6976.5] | -0.1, 14.3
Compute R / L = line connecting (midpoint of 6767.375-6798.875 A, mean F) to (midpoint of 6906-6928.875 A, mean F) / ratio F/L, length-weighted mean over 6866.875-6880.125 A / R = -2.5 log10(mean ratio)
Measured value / 0.02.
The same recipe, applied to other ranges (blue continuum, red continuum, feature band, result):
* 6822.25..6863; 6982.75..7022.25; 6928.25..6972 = -0.04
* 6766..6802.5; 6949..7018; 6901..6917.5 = 0.04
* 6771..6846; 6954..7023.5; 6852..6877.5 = 0.04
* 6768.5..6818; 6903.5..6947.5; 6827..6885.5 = 0.05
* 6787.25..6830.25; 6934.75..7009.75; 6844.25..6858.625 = 0.08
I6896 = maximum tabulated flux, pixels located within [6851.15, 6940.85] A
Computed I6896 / 14.98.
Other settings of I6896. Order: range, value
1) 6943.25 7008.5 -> 16.27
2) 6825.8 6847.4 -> 13.71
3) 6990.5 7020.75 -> 15.9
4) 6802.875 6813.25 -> 14.02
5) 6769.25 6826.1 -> 15.06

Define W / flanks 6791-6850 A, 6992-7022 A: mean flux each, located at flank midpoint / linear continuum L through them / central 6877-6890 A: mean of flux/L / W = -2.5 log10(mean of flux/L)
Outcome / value 0.08 mag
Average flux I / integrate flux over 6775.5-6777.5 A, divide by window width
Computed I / 14.5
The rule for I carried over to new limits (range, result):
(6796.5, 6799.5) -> 12.8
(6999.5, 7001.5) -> 14.1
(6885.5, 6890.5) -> 11.8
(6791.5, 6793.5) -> 13.8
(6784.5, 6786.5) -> 12.7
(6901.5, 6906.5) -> 13.1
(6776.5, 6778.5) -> 14.4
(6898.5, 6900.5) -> 13.2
